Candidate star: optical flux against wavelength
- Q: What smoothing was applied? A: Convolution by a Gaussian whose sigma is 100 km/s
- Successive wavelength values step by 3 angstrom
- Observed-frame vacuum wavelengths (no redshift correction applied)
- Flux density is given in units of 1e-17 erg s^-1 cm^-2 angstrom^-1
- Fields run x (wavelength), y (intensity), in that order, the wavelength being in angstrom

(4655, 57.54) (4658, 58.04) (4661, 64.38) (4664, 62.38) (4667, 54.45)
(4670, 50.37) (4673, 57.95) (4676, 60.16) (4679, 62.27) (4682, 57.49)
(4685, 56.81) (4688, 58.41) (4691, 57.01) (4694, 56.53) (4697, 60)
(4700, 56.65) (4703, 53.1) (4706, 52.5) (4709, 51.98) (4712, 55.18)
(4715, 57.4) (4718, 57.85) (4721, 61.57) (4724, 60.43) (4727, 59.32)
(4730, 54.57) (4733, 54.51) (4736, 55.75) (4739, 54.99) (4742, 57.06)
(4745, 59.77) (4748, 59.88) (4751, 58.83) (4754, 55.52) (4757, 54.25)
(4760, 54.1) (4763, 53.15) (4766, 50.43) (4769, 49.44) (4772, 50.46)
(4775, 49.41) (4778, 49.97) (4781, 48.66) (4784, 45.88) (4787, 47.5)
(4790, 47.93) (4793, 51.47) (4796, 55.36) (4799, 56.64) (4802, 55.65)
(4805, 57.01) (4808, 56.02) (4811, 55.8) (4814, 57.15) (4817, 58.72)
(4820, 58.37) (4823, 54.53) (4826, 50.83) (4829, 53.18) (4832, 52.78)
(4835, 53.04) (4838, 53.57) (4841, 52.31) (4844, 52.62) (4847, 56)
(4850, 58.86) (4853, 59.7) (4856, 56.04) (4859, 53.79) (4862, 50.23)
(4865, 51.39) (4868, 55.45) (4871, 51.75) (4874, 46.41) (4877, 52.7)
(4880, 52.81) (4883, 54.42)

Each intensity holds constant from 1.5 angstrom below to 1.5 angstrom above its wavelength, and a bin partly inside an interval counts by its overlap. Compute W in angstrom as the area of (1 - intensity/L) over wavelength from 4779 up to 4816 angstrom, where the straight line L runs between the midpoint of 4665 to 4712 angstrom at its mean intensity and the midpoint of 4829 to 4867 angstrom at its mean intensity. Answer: 1.3 angstrom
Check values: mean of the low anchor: 56.4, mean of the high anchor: 54.2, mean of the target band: 53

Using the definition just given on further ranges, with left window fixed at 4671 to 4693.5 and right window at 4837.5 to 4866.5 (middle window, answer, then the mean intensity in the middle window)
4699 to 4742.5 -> 1.0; 56.2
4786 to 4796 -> 1.0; 50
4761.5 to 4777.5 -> 1.6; 50.5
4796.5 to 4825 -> -0.6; 56.5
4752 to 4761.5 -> 0.3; 54.8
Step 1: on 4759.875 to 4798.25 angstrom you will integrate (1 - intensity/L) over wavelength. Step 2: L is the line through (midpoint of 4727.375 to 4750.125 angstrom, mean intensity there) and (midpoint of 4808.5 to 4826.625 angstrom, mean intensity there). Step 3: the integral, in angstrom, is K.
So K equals 4.22 angstrom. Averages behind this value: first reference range 56.8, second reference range 56.2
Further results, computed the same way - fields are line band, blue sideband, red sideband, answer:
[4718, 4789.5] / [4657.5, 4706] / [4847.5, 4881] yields 2.5 angstrom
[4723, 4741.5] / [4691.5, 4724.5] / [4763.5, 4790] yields -0.9 angstrom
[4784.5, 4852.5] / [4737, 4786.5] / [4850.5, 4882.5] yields -1.4 angstrom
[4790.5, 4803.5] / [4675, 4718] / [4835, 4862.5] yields 0.3 angstrom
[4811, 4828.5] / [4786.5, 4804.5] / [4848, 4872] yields -0.7 angstrom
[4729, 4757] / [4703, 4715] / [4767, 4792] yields -2.9 angstrom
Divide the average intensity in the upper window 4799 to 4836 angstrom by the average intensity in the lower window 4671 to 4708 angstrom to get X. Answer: 0.97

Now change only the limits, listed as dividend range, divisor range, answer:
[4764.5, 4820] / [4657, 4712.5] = 0.92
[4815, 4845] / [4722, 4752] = 0.94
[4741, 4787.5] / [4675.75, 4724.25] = 0.92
